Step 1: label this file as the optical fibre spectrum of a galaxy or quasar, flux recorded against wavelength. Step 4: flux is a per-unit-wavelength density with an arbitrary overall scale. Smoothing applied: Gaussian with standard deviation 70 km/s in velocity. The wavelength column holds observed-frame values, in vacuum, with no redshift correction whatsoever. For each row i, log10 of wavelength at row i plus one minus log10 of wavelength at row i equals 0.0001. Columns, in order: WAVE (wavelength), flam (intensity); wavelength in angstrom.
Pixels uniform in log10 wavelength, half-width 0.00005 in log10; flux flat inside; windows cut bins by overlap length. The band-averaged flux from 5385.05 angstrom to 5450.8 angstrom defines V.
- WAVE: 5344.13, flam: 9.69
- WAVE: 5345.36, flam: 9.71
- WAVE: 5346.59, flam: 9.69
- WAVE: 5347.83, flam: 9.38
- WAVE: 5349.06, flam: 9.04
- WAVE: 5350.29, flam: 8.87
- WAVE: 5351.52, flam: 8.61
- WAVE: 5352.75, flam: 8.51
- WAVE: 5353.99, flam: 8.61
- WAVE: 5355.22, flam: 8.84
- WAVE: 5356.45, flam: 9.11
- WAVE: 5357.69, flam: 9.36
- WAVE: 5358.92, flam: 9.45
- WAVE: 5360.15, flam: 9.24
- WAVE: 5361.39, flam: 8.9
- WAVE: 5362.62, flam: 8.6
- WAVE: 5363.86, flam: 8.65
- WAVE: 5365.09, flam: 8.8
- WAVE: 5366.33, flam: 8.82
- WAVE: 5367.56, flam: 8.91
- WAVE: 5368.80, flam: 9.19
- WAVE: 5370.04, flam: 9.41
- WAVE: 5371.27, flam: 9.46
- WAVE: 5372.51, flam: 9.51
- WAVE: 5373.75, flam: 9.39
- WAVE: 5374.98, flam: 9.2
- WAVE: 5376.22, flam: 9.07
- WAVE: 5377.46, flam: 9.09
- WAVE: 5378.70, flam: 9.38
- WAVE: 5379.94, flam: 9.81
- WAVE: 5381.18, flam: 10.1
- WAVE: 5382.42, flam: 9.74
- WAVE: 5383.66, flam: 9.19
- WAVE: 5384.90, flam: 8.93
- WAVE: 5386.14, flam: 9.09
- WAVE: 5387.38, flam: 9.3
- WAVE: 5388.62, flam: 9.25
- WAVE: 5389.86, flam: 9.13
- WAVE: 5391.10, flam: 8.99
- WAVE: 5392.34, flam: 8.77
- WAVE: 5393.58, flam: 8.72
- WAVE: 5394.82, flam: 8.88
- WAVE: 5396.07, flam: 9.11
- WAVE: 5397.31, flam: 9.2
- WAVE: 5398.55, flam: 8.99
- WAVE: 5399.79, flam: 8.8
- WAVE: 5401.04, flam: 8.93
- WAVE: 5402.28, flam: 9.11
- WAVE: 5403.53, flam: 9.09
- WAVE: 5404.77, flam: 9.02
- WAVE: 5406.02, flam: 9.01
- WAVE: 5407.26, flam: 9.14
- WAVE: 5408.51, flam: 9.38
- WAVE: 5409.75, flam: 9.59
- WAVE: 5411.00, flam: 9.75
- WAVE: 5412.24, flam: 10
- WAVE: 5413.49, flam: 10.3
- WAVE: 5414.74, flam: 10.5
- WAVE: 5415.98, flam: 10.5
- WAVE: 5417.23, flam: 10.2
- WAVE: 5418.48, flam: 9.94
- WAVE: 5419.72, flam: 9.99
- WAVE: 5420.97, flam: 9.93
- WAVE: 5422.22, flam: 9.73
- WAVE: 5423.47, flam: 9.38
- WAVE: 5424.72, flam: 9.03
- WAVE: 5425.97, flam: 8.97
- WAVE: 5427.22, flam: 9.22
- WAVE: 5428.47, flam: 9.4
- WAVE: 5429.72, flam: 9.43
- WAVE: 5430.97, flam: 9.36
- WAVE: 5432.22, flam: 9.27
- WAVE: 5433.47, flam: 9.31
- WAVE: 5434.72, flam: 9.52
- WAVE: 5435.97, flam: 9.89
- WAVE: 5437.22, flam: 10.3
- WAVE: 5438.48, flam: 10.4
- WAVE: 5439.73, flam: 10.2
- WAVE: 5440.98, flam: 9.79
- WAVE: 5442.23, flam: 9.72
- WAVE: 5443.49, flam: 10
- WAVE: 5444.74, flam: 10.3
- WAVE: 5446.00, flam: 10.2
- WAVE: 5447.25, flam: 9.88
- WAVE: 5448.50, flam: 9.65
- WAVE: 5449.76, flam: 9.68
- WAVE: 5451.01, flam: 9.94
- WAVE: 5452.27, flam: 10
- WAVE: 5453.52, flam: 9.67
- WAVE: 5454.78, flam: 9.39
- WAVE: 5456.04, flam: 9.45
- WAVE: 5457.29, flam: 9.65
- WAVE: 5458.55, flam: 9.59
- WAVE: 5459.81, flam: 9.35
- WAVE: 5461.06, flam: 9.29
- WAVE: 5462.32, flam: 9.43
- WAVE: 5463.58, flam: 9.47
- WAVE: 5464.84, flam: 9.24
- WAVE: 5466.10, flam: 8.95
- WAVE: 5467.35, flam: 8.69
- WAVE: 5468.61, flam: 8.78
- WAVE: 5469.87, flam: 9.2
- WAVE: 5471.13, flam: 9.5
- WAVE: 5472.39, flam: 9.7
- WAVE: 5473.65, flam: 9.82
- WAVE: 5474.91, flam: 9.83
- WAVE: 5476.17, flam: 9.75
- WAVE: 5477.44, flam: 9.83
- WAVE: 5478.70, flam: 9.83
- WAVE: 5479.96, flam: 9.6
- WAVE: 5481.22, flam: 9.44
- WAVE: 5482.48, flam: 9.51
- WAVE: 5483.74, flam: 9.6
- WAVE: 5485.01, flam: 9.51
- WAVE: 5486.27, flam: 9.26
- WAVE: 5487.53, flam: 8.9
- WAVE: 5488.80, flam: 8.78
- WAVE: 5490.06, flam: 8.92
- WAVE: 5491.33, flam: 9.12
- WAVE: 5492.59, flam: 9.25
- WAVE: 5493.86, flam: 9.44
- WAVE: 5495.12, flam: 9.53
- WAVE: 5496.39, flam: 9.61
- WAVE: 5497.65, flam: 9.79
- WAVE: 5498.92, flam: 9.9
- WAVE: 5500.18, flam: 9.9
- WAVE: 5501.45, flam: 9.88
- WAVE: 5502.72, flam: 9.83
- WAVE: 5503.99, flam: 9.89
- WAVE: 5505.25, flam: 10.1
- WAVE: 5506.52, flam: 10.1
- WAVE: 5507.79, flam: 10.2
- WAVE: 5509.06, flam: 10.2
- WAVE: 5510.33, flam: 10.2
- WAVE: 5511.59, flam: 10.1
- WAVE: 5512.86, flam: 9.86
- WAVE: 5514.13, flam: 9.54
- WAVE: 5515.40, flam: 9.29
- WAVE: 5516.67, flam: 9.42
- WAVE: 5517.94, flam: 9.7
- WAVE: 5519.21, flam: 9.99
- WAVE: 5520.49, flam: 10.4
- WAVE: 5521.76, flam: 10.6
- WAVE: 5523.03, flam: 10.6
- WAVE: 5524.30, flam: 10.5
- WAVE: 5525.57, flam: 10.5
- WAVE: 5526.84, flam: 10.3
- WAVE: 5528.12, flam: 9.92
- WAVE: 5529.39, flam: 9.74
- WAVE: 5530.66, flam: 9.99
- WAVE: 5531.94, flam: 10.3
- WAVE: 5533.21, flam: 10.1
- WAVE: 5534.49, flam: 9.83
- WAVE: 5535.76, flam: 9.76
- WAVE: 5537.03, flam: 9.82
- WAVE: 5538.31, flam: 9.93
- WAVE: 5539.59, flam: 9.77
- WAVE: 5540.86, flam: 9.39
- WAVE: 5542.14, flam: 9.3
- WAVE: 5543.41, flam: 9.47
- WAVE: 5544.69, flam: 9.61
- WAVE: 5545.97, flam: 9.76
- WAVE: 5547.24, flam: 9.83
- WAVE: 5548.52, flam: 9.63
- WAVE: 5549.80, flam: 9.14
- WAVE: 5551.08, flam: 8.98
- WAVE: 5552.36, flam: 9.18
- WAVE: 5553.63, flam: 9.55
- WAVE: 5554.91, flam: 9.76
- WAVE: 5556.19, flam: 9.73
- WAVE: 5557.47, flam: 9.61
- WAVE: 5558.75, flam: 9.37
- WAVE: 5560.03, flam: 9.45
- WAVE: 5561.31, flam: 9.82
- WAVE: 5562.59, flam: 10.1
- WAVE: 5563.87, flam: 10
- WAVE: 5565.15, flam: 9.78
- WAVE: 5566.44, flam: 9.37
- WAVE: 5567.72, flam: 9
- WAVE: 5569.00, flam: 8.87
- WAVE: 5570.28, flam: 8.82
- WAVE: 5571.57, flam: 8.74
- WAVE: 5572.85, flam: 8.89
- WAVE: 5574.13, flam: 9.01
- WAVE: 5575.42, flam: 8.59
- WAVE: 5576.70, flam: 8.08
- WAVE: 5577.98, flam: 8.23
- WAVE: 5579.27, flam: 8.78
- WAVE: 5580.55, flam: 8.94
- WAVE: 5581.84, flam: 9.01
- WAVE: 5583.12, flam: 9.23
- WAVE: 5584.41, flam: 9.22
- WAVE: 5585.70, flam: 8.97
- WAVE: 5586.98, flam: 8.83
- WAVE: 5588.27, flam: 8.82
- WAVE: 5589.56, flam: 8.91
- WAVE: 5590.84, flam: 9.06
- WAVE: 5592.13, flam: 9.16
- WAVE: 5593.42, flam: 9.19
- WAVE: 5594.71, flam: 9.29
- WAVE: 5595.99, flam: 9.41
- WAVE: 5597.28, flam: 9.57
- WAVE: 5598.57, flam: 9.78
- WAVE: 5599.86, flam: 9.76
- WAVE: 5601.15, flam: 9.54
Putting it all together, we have 9.52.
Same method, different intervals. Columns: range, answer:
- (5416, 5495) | 9.56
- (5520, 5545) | 10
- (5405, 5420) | 9.84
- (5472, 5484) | 9.7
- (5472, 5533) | 9.79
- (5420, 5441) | 9.6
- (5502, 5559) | 9.84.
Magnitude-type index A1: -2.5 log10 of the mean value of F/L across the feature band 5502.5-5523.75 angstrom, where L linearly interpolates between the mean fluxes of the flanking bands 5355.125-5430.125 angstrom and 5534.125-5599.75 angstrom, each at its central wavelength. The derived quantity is -0.08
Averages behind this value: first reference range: 9.31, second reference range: 9.3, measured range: 10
